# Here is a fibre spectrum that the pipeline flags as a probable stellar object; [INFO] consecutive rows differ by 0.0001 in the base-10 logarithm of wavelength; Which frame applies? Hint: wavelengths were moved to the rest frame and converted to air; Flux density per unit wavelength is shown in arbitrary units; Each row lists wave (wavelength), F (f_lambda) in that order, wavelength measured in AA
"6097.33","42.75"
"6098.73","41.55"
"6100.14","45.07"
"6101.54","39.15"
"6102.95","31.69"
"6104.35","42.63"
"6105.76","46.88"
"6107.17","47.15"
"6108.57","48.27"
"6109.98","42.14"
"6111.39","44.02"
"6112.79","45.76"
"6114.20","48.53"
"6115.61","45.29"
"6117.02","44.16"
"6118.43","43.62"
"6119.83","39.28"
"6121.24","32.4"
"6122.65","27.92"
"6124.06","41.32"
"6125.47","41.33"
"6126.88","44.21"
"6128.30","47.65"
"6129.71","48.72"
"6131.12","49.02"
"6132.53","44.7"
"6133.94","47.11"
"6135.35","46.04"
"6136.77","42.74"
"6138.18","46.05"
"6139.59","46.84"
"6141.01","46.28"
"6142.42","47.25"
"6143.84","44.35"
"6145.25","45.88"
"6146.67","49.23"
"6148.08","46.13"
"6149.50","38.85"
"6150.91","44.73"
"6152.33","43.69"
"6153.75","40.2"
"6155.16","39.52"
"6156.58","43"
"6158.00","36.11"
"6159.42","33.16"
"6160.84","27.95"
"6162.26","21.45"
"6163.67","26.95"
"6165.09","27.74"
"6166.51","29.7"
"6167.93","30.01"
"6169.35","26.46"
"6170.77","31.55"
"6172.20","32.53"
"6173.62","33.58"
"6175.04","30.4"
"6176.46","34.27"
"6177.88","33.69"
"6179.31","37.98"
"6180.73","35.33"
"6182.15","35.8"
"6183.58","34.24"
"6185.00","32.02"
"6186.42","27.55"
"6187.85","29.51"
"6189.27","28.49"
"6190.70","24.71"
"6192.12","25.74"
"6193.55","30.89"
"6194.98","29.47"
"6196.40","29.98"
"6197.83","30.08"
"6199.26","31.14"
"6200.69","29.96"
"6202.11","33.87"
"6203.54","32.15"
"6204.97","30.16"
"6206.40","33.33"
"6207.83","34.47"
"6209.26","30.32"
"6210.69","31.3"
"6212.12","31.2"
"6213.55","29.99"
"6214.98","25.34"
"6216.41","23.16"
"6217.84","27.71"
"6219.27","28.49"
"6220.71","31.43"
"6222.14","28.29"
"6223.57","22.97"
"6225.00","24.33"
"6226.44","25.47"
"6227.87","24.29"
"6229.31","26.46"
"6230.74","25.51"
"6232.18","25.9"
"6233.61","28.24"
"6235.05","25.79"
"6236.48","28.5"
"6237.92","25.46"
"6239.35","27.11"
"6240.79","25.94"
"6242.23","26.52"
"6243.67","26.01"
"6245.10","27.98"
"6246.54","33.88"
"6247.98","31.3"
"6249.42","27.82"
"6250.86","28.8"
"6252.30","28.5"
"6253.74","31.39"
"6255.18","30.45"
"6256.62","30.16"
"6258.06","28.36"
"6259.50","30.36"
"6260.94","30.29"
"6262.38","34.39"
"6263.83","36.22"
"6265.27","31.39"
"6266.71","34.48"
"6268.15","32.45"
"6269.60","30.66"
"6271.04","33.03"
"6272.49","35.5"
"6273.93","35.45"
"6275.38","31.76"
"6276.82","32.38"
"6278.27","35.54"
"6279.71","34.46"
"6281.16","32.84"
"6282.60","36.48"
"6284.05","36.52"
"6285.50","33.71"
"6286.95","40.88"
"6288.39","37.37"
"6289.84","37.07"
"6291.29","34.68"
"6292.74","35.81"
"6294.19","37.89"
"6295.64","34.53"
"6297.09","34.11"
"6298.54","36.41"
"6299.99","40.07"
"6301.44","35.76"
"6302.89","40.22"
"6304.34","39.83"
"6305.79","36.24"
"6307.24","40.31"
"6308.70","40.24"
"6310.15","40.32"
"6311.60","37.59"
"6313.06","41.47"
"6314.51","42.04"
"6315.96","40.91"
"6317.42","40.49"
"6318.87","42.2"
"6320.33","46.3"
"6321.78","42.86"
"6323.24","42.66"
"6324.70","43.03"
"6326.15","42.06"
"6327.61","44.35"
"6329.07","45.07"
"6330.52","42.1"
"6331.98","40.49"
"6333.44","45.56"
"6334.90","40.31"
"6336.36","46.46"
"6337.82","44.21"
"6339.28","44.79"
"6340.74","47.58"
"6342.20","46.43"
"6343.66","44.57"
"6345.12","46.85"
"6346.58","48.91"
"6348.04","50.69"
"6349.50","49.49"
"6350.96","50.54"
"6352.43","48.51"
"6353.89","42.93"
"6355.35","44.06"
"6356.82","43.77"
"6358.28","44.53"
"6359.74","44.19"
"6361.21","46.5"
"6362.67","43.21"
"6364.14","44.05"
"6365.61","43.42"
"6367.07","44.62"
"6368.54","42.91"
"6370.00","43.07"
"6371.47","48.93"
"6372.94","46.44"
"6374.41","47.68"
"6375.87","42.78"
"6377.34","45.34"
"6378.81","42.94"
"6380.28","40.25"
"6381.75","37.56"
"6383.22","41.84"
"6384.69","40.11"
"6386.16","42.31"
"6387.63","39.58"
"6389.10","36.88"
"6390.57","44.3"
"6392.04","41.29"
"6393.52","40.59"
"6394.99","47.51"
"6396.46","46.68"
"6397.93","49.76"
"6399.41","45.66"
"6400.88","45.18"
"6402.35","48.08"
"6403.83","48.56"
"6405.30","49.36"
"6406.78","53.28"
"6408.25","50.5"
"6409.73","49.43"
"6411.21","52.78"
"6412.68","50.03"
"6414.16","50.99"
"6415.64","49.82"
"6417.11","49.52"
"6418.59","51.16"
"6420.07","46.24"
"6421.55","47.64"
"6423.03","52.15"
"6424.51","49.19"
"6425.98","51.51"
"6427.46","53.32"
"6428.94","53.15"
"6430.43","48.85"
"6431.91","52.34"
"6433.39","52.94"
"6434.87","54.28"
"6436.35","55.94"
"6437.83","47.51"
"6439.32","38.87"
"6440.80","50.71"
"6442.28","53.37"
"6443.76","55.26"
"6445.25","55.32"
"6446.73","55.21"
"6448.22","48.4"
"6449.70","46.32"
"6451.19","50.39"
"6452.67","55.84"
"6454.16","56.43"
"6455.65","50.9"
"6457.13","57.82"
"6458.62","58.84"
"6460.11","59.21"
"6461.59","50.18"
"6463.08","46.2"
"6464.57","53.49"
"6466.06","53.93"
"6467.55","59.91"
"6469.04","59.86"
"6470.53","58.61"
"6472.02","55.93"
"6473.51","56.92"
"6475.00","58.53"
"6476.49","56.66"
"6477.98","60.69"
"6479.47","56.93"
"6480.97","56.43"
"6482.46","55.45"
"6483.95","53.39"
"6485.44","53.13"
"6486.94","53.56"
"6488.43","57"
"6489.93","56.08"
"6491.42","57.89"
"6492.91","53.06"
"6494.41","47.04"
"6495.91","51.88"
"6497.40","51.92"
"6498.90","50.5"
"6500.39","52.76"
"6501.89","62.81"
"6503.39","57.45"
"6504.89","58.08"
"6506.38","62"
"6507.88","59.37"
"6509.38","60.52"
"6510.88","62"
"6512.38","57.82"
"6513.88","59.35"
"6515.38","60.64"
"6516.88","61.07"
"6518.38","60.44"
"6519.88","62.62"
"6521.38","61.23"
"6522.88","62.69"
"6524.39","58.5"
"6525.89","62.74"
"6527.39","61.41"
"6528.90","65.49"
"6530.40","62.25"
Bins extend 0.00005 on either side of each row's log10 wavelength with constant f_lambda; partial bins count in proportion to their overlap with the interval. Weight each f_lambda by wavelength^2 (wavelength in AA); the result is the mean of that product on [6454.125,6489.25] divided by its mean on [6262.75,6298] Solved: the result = 1.7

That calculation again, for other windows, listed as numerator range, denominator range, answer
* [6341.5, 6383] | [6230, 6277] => 1.55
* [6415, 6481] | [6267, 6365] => 1.36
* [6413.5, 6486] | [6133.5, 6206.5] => 1.65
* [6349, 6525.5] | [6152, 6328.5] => 1.66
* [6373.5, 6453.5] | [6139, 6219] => 1.54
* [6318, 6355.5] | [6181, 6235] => 1.62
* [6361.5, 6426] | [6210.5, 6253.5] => 1.76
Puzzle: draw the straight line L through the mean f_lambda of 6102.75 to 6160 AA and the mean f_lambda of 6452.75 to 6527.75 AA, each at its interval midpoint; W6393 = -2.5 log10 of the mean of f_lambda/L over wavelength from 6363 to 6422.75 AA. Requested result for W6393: 0.17 mag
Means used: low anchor 43.4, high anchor 57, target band 45.8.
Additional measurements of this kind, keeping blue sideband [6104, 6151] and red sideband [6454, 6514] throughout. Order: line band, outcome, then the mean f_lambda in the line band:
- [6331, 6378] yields 0.14 mag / 45.4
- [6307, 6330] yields 0.20 mag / 42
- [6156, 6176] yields 0.43 mag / 30.7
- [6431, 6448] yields 0.06 mag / 51.8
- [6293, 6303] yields 0.33 mag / 36.7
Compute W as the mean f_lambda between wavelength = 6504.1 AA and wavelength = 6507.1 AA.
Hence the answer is 60.1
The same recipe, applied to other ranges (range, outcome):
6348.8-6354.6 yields 47.9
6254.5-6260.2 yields 29.8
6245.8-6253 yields 30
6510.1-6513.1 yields 59.9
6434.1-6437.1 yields 55.2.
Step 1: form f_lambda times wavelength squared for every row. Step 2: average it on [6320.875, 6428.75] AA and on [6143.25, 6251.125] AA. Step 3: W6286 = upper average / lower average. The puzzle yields 1.6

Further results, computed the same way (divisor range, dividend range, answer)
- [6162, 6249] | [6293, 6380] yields 1.54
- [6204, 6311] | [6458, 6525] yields 1.92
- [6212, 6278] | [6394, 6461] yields 1.85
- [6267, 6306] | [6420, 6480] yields 1.58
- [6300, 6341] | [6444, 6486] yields 1.37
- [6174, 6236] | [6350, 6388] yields 1.57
